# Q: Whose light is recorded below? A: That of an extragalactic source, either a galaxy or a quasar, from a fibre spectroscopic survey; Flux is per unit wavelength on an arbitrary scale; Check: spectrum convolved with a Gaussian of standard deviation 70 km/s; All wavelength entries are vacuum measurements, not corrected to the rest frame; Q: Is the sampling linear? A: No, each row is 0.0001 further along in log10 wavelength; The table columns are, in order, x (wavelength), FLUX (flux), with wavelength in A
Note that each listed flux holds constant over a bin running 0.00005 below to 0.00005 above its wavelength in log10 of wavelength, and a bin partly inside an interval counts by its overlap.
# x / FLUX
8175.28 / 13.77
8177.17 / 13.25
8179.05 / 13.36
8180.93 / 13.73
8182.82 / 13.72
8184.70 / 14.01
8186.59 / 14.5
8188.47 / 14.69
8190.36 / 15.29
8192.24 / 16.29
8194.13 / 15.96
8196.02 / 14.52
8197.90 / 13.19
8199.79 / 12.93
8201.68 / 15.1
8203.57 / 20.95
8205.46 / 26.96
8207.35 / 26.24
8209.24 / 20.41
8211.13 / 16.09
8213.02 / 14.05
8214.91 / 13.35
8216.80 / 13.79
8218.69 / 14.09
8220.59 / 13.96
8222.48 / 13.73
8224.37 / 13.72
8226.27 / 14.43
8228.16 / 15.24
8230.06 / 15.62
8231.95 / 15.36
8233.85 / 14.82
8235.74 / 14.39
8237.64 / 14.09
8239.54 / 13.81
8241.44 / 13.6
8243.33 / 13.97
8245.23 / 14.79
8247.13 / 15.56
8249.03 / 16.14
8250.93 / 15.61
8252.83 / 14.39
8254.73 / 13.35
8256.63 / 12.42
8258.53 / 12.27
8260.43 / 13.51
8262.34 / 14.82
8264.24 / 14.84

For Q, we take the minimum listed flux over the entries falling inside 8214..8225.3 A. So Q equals 13.35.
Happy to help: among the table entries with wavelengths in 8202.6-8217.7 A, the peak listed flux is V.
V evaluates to 26.96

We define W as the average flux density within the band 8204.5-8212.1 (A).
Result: 22.4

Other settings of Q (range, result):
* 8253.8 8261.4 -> 12.27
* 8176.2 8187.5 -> 13.25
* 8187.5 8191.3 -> 14.69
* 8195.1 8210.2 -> 12.93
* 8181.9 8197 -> 13.72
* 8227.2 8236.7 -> 14.39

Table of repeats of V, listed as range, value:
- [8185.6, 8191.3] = 15.29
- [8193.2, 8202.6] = 15.96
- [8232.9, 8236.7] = 14.82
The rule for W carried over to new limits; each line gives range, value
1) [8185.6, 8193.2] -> 15.2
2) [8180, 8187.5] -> 14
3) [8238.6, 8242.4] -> 13.7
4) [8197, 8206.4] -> 17.8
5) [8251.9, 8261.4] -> 13.2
